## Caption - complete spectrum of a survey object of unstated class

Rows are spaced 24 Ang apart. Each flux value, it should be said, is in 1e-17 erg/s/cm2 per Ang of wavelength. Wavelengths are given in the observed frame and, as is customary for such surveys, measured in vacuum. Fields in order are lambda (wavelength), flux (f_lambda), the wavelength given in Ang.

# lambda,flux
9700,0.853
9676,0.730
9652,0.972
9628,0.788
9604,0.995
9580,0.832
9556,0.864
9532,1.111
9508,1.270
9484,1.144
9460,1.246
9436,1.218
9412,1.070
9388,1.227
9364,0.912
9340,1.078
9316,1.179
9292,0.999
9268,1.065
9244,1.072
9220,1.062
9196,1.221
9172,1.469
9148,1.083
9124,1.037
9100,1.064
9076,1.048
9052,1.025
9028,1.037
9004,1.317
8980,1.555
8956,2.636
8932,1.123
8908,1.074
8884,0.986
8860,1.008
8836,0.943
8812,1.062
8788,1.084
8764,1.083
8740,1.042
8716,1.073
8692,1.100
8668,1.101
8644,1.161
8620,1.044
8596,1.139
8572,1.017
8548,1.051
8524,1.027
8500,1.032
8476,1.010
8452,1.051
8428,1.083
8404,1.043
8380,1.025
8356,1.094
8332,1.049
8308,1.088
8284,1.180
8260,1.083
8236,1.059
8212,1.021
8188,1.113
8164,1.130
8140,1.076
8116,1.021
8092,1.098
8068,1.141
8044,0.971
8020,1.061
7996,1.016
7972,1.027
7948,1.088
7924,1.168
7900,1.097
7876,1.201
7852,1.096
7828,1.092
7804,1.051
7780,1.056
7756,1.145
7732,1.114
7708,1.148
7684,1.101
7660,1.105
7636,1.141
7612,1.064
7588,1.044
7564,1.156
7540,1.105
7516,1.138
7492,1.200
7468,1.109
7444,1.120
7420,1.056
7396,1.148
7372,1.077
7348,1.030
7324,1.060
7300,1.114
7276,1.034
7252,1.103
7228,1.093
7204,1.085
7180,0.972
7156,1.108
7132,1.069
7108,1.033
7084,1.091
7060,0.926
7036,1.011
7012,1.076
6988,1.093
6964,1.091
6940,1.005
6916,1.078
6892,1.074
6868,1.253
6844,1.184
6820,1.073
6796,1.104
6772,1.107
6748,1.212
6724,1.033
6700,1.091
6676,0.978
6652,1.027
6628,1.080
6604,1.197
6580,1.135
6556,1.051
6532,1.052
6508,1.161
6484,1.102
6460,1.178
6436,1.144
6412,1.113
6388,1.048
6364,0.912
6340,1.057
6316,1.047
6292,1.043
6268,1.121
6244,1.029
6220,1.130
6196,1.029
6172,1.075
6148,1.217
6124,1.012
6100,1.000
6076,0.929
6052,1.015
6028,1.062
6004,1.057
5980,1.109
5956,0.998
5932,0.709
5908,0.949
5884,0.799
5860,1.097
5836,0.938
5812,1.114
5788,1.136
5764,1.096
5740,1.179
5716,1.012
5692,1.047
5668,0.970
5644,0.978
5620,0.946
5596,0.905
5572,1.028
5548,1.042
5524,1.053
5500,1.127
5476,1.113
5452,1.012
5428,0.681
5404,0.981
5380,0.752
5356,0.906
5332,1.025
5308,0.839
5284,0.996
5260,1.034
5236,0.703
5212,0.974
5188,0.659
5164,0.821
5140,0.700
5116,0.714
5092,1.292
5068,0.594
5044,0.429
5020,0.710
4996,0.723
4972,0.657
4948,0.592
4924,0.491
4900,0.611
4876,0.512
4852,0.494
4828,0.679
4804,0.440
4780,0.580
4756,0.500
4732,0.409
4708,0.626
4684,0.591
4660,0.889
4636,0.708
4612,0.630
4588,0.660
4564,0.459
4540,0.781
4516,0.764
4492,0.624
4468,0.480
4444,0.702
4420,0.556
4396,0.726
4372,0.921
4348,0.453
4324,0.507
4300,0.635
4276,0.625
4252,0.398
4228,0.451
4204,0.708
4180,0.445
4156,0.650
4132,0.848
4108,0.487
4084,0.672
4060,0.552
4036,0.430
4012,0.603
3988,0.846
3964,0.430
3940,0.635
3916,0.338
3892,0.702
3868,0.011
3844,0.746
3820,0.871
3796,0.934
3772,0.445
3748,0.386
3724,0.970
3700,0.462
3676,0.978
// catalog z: 0.37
